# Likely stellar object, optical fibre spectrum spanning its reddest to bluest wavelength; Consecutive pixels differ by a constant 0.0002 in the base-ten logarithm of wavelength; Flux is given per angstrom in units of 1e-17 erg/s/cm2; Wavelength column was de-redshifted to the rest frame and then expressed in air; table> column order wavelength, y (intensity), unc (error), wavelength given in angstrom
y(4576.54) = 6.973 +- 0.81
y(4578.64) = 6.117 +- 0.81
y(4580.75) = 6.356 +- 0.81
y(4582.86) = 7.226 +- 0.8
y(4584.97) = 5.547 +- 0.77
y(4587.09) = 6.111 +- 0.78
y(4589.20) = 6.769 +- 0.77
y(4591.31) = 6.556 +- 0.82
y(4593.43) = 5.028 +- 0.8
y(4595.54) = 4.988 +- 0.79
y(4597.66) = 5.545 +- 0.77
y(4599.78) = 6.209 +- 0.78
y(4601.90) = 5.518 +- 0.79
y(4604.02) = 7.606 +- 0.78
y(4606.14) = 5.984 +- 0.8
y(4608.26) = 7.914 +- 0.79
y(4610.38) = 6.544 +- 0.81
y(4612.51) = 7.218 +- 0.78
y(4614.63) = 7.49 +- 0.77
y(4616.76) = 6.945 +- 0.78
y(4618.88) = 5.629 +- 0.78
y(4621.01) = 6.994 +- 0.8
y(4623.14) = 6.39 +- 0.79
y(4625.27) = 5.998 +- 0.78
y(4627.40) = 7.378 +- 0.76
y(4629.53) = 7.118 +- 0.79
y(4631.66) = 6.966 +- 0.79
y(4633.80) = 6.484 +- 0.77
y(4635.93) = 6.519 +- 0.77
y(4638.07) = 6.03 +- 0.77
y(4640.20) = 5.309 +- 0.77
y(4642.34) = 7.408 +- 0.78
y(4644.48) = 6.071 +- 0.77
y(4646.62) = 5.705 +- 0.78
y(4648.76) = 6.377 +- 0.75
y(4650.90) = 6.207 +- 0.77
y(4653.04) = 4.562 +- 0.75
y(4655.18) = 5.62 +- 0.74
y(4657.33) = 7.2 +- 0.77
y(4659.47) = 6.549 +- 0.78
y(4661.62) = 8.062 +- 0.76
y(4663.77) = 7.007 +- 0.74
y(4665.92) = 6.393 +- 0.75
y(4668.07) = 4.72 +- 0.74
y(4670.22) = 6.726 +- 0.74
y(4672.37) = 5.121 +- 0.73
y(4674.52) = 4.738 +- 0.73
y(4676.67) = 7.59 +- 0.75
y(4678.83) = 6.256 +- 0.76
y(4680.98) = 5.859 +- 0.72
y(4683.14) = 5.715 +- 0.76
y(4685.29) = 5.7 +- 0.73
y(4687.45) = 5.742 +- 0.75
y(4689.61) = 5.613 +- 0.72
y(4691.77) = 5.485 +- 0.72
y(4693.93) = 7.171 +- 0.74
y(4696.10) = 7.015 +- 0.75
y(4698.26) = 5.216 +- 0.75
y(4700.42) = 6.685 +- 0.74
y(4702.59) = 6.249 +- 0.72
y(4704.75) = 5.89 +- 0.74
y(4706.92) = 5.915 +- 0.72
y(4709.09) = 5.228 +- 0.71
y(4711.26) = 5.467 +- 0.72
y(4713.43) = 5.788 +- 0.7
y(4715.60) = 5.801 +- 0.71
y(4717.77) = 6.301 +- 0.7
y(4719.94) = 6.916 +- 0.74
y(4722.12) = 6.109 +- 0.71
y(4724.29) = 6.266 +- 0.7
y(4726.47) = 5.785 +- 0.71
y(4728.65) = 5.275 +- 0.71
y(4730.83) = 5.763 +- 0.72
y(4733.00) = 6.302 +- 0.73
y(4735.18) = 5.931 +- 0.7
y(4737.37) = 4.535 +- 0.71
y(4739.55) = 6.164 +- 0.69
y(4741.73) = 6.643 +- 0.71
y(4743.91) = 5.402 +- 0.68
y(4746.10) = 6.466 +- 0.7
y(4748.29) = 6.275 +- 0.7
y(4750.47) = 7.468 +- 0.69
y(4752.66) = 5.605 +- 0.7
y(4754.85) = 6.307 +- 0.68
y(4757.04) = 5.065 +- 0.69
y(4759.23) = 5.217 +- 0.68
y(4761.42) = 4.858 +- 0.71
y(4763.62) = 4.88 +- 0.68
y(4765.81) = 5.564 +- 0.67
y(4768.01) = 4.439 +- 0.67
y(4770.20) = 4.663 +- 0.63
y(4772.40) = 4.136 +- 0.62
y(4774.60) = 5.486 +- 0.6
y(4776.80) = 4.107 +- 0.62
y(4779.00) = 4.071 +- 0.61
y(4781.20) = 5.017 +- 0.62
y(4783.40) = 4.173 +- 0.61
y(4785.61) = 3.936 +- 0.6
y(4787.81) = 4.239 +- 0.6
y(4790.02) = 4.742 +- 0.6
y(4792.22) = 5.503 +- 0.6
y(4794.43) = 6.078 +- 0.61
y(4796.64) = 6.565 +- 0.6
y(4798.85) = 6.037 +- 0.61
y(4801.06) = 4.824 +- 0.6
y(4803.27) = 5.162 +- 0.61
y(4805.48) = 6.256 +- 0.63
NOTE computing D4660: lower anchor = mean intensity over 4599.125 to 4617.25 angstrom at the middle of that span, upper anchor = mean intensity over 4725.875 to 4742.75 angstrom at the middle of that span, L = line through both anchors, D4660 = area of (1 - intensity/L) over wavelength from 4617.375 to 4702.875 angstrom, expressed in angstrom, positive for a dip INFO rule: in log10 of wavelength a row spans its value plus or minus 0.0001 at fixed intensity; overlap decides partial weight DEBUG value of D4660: 2.2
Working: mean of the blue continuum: 6.83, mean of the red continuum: 5.8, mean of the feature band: 6.24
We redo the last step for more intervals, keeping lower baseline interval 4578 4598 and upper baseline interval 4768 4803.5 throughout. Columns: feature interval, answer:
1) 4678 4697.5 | -2.08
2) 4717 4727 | -1.96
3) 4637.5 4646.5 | -0.68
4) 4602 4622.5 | -3.30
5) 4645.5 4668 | -2.61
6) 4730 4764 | -4.64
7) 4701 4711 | -0.88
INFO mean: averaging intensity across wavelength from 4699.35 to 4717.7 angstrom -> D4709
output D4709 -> 5.9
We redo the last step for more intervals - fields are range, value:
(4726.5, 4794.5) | 5.29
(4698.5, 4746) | 5.92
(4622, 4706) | 6.23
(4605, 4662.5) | 6.54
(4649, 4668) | 6.35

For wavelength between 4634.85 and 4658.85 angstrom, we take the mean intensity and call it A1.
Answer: 6.1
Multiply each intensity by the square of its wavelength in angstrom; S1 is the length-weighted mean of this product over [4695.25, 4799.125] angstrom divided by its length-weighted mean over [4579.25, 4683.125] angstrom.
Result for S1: 0.9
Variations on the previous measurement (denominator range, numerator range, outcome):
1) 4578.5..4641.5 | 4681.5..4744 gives 0.97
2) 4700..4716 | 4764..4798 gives 0.86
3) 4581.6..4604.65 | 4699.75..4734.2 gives 1.04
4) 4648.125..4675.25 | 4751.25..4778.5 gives 0.86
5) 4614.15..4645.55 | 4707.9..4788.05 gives 0.87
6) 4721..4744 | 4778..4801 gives 0.88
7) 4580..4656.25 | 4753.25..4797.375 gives 0.83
